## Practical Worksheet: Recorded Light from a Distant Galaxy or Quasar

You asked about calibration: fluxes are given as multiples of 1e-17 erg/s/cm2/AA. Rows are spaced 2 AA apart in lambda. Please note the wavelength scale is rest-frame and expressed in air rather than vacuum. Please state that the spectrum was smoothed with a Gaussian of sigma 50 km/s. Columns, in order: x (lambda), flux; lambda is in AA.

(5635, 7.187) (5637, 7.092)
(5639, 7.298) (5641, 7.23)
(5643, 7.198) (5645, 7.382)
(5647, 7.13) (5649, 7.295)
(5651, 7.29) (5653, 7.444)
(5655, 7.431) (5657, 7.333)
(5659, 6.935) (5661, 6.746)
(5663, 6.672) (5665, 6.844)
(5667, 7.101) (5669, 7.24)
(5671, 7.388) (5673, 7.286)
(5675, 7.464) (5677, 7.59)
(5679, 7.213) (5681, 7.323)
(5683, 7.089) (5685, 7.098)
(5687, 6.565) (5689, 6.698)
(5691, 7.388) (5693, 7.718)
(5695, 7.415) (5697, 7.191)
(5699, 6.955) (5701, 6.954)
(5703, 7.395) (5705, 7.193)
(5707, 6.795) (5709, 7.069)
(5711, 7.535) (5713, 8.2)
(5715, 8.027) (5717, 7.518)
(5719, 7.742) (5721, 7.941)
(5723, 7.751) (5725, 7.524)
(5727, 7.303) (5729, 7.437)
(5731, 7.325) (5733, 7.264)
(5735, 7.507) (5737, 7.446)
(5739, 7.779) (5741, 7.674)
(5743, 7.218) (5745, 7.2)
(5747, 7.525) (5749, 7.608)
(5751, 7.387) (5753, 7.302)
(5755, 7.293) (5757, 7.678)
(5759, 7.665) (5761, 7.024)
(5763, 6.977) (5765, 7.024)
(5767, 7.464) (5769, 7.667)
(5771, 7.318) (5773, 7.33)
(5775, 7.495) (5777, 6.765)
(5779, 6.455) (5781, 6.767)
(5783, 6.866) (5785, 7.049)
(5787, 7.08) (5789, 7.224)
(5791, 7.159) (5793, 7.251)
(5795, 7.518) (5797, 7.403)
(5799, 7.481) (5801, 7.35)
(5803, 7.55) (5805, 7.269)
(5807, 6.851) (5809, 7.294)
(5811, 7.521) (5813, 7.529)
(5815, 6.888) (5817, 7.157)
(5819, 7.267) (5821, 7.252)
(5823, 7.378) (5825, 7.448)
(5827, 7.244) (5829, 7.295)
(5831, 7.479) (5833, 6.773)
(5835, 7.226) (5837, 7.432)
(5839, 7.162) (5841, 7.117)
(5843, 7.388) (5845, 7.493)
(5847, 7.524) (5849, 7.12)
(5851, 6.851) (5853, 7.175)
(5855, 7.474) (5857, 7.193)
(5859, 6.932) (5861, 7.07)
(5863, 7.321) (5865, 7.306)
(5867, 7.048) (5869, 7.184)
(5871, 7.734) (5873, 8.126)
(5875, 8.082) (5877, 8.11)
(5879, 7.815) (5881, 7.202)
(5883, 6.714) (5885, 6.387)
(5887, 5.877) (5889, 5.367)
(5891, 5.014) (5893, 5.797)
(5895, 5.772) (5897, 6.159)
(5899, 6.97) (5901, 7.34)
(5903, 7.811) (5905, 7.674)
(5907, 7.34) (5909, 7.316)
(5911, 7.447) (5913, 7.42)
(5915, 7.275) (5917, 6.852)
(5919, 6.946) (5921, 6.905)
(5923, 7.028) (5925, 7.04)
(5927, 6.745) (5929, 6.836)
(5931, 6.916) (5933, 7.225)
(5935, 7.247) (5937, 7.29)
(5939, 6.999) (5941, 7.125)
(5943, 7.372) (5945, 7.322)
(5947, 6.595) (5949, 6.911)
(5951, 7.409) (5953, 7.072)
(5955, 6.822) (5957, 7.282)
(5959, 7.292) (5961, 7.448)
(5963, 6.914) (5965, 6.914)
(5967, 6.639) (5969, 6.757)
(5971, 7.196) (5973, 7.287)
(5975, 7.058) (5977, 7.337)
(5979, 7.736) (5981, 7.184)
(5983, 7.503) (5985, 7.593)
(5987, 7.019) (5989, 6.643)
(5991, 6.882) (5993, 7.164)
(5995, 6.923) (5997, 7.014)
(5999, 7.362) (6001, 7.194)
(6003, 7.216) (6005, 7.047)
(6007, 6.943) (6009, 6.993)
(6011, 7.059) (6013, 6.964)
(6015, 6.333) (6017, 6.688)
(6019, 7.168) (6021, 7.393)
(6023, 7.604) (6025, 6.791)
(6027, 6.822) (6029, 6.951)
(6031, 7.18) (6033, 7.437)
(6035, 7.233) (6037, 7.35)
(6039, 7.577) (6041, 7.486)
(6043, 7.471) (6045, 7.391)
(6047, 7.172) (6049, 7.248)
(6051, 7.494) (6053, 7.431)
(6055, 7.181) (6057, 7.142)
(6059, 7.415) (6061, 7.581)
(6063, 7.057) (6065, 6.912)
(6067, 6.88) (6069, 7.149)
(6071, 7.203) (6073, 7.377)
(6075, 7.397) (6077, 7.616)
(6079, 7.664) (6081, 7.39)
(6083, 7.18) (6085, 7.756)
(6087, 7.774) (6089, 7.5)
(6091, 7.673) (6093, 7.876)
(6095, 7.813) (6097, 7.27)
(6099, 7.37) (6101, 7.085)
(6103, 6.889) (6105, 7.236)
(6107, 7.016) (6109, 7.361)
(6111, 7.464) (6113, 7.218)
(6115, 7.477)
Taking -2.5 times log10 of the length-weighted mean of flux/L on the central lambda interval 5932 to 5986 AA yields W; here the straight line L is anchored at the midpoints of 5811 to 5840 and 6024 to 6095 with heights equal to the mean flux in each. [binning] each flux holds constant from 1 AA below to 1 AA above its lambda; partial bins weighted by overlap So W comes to 0.02 mag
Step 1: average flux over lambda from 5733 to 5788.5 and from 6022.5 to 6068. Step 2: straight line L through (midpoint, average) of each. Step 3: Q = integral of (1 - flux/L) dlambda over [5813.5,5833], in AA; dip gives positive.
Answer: 0.1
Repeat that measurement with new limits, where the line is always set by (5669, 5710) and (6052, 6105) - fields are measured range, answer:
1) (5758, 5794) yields 0.4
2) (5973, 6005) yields 0.6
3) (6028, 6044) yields 0.0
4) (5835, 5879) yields -0.7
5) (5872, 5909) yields 2.1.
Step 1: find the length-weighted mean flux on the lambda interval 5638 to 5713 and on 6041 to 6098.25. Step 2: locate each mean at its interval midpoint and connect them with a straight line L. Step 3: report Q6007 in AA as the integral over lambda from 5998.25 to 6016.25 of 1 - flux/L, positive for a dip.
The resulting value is 0.9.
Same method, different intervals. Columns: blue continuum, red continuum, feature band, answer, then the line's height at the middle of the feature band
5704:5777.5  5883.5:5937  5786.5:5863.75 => -1.5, 7.12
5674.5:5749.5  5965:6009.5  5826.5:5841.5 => 0.1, 7.27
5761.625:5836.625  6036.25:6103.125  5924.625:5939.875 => 0.5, 7.3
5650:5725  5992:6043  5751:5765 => -0.1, 7.25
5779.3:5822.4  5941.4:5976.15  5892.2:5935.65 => 0.7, 7.12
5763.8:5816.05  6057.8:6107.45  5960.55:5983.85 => 0.5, 7.31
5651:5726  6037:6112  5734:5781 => -0.1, 7.3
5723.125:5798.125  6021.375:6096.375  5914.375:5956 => 1.7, 7.33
